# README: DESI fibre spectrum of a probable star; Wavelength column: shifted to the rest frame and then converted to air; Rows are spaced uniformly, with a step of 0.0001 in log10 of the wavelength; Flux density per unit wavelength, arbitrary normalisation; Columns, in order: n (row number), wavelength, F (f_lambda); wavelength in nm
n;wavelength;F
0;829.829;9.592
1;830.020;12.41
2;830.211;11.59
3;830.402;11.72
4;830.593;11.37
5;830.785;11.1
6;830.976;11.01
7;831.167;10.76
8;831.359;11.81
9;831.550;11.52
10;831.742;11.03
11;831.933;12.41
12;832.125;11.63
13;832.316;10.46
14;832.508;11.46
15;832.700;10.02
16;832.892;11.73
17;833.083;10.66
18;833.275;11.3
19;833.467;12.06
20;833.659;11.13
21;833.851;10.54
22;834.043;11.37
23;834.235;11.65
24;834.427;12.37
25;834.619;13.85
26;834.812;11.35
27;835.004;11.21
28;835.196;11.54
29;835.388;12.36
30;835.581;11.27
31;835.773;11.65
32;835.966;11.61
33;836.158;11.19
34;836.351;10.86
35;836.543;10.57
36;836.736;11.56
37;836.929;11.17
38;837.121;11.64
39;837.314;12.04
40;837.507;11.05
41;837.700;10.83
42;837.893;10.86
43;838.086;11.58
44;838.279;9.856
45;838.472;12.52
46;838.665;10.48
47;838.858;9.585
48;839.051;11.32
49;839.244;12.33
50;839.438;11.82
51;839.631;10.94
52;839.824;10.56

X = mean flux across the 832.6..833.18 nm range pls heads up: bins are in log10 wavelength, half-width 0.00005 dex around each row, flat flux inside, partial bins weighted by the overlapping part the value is 10.8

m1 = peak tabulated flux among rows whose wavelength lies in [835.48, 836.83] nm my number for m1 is 11.65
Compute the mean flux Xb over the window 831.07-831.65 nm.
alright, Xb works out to 11.4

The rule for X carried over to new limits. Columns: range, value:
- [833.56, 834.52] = 11.4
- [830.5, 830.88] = 11.2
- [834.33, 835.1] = 12.2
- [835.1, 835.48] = 12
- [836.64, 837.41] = 11.6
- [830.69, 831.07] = 11.1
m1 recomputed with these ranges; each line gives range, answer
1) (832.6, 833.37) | 11.73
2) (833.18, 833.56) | 12.06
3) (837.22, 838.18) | 12.04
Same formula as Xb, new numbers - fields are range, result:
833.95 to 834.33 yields 11.5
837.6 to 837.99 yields 10.8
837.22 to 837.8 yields 11.3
